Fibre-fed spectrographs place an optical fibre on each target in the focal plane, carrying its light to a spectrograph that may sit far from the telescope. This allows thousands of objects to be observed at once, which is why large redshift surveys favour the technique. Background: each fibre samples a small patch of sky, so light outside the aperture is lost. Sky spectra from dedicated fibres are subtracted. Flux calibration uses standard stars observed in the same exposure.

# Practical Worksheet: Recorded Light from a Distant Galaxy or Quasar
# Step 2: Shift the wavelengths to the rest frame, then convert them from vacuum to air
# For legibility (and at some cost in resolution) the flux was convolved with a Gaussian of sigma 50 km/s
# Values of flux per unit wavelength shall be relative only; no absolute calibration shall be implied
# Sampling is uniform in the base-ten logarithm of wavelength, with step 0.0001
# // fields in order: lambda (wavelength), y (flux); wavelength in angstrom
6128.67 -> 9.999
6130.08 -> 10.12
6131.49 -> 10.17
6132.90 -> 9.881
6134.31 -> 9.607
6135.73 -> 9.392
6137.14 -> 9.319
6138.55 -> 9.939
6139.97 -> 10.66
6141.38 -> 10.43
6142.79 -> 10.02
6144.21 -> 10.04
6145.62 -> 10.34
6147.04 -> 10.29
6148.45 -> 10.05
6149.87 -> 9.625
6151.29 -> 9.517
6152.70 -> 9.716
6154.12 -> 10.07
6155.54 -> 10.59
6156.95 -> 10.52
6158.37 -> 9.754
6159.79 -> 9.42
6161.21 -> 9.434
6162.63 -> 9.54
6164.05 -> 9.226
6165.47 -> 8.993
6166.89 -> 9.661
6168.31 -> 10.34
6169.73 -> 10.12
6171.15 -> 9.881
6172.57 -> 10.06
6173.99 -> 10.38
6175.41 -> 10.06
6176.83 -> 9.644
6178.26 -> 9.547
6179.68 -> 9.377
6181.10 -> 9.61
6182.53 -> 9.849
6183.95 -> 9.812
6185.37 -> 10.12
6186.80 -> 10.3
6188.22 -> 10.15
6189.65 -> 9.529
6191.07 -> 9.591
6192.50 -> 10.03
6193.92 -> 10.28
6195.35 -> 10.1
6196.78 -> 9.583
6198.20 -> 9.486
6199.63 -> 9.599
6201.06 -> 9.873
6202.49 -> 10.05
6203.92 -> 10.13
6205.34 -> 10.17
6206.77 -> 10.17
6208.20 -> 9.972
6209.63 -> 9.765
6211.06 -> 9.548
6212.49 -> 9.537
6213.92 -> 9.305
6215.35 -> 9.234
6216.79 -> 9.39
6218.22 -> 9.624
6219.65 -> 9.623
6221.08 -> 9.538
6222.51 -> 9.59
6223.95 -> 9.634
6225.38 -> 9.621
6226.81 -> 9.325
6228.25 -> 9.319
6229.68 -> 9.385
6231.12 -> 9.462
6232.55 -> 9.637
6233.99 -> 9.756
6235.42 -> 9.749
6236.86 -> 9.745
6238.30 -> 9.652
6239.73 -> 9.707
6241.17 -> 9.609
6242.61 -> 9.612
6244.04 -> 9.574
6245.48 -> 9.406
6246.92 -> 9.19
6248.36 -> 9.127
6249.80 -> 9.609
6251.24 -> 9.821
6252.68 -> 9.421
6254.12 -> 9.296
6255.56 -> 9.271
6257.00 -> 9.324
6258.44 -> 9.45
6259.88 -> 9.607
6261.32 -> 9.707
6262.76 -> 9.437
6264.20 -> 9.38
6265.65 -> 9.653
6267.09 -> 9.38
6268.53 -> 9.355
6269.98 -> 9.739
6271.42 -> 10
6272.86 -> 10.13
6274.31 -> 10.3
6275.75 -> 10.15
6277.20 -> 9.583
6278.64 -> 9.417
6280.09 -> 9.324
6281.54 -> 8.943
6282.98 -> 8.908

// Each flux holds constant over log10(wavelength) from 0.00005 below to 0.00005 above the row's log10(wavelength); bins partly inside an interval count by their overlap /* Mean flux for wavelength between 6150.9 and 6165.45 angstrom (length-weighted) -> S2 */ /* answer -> 9.75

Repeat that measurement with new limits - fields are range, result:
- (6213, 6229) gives 9.47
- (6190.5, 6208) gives 9.93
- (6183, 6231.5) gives 9.73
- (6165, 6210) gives 9.89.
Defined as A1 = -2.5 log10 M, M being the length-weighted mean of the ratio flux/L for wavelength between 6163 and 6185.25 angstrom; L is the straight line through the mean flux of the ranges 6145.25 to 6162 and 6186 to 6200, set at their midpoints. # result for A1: 0.013 mag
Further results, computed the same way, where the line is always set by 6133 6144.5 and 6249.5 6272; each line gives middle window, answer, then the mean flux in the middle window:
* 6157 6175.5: 0.006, 9.78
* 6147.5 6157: -0.013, 9.99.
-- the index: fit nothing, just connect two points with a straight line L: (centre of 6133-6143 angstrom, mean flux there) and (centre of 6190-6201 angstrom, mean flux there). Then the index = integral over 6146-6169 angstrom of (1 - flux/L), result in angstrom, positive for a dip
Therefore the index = 0.2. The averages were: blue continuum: 9.91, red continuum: 9.81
